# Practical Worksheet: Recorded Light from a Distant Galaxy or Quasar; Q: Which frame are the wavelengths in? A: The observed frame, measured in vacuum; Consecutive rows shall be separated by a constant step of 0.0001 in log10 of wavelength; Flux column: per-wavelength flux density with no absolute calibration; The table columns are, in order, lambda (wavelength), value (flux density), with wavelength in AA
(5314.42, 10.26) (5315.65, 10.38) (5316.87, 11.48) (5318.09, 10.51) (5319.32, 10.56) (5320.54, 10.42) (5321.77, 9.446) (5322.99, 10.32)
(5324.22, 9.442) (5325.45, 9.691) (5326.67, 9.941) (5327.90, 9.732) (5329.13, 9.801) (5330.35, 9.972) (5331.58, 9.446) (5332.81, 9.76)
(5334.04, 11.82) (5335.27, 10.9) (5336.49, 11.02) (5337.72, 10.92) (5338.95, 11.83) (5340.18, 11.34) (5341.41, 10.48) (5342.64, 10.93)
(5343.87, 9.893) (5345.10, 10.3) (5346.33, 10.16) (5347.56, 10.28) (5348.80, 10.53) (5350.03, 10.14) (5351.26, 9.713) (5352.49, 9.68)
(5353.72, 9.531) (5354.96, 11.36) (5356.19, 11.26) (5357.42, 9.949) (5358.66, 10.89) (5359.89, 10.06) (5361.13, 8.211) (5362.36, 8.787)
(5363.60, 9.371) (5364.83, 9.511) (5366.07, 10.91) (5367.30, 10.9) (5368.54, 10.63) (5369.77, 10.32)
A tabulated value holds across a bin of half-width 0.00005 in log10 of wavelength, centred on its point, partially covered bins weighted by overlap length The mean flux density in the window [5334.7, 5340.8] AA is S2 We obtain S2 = 11.2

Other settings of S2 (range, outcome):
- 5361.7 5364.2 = 9.06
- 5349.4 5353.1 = 9.86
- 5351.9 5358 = 10.4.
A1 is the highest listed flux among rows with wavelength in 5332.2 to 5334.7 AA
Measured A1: 11.82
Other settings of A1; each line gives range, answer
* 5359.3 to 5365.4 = 10.06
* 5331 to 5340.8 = 11.83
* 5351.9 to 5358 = 11.36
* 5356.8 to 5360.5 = 10.89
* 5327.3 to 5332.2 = 9.972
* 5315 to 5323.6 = 11.48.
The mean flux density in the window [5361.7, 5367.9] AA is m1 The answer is 9.89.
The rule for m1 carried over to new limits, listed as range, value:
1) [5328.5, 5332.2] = 9.74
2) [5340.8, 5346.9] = 10.4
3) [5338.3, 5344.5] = 10.9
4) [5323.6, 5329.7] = 9.71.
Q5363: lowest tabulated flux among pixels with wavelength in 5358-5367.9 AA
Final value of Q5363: 8.211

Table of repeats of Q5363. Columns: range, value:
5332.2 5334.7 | 9.76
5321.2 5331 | 9.442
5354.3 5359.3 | 9.949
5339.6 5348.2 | 9.893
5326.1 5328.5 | 9.732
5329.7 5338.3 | 9.446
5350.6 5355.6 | 9.531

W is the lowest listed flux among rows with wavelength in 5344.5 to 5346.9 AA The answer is 10.16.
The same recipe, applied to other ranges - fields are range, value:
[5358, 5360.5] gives 10.06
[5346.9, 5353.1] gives 9.68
